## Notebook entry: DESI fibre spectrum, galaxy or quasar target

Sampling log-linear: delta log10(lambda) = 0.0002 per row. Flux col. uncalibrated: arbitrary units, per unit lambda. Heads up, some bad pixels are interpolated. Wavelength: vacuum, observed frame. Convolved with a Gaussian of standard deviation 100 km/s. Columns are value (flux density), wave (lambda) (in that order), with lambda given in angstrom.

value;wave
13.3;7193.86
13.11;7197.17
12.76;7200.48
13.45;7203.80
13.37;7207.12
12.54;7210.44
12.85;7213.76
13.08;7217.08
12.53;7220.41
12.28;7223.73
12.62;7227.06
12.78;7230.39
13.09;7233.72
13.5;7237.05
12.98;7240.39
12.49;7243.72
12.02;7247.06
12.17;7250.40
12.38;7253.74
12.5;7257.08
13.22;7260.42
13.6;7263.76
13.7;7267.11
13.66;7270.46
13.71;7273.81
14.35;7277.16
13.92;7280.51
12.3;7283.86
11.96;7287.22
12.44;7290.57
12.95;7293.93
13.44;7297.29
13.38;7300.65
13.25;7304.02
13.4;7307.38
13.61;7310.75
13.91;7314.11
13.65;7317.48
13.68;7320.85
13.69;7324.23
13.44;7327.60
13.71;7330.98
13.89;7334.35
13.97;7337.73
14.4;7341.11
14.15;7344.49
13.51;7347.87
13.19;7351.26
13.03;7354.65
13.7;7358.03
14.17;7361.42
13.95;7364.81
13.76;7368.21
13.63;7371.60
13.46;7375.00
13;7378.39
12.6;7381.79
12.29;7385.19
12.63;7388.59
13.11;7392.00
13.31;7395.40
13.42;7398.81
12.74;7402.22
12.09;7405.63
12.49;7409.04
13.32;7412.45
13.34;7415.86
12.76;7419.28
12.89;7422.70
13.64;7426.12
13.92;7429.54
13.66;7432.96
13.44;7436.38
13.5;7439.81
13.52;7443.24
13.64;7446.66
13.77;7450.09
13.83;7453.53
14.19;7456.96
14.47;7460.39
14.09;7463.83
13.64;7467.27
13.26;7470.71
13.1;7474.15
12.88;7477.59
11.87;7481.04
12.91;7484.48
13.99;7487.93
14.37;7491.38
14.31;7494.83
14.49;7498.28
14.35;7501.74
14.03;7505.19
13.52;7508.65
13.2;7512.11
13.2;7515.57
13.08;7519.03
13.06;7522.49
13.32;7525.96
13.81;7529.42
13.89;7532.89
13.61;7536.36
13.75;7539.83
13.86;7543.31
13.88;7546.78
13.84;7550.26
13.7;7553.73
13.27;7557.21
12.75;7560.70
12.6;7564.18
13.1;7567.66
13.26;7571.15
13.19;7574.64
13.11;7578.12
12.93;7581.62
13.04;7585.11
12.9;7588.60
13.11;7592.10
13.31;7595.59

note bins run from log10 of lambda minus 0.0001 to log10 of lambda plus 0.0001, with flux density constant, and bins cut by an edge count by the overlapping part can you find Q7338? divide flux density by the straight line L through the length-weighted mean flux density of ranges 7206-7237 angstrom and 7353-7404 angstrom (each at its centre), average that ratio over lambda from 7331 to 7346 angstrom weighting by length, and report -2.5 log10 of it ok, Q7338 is -0.074 mag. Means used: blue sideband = 12.8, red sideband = 13.3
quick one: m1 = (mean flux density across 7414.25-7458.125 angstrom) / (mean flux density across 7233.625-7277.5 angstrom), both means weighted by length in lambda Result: 1.04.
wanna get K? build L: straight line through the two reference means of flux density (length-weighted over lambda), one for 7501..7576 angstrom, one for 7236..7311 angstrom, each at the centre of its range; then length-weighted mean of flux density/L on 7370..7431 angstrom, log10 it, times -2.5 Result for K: 0.02 mag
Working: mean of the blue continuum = 13.1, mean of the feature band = 13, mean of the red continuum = 13.5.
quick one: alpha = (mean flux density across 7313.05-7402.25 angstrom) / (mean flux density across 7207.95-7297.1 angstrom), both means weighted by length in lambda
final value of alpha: 1.0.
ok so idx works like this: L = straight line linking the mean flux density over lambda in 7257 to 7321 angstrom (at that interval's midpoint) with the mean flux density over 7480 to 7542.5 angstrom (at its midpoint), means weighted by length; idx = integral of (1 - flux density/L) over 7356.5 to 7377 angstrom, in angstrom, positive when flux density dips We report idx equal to -0.50 angstrom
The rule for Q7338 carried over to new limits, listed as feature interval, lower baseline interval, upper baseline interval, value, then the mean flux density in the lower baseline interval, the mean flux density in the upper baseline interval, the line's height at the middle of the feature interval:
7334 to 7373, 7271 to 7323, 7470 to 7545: -0.03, 13.3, 13.5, 13.4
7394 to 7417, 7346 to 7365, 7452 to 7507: 0.06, 13.6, 13.7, 13.6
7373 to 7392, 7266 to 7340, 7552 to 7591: 0.04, 13.5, 13.1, 13.3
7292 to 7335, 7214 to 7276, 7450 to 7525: -0.03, 12.9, 13.6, 13.1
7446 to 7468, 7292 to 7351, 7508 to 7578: -0.04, 13.6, 13.4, 13.5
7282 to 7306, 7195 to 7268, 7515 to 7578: 0.01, 12.9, 13.4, 13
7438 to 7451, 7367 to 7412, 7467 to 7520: -0.03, 13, 13.5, 13.3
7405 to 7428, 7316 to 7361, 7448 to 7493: 0.05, 13.7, 13.6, 13.6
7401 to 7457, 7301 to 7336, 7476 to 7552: 0.02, 13.6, 13.6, 13.6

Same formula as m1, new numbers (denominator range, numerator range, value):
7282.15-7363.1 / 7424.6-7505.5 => 1.02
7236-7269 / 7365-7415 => 1.01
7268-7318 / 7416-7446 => 1.01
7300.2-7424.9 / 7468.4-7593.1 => 1.00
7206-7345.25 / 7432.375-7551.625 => 1.03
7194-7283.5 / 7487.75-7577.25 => 1.04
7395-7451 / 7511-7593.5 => 1.00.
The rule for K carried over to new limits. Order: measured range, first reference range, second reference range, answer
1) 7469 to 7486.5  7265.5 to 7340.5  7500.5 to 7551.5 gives 0.06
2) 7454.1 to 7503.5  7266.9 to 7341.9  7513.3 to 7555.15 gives -0.01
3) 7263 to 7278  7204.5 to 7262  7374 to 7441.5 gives -0.08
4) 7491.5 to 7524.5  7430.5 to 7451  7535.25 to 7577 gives -0.02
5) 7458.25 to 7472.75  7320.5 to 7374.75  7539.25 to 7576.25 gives -0.03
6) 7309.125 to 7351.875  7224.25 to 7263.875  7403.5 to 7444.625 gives -0.07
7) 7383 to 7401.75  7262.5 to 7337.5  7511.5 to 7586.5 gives 0.04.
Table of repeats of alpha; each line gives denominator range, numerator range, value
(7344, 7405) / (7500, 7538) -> 1.02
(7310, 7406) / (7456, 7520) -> 1.01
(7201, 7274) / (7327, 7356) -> 1.06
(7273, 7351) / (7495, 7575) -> 1.00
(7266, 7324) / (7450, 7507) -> 1.03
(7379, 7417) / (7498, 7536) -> 1.06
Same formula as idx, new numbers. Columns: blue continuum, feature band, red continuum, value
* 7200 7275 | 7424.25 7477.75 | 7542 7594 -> -2.3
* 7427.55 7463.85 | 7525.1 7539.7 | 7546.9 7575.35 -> -0.3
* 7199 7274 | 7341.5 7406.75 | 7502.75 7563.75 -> -0.5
